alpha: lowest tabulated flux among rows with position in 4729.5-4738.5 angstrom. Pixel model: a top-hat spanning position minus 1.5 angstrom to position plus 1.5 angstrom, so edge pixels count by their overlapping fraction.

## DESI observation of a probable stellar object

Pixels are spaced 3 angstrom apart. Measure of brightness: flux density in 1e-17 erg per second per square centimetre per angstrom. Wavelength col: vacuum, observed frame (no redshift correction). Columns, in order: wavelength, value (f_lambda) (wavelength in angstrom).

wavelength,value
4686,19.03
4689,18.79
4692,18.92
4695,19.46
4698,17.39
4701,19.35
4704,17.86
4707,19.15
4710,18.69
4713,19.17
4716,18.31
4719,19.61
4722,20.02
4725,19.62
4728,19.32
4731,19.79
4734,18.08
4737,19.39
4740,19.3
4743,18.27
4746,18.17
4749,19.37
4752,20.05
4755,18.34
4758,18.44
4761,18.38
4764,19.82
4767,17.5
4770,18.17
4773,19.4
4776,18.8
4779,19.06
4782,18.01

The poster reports 18.08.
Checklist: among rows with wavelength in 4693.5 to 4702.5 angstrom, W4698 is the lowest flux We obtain 17.39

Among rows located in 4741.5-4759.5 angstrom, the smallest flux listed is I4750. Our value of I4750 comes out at 18.17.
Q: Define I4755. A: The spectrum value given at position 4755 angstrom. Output 18.34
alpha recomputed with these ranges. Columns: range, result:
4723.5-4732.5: 19.32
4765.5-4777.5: 17.5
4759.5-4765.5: 18.38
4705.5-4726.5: 18.31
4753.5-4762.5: 18.34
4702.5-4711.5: 17.86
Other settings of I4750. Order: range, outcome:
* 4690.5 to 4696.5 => 18.92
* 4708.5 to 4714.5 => 18.69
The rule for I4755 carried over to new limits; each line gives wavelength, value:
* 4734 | 18.08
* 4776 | 18.8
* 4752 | 20.05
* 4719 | 19.61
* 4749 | 19.37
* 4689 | 18.79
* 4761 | 18.38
